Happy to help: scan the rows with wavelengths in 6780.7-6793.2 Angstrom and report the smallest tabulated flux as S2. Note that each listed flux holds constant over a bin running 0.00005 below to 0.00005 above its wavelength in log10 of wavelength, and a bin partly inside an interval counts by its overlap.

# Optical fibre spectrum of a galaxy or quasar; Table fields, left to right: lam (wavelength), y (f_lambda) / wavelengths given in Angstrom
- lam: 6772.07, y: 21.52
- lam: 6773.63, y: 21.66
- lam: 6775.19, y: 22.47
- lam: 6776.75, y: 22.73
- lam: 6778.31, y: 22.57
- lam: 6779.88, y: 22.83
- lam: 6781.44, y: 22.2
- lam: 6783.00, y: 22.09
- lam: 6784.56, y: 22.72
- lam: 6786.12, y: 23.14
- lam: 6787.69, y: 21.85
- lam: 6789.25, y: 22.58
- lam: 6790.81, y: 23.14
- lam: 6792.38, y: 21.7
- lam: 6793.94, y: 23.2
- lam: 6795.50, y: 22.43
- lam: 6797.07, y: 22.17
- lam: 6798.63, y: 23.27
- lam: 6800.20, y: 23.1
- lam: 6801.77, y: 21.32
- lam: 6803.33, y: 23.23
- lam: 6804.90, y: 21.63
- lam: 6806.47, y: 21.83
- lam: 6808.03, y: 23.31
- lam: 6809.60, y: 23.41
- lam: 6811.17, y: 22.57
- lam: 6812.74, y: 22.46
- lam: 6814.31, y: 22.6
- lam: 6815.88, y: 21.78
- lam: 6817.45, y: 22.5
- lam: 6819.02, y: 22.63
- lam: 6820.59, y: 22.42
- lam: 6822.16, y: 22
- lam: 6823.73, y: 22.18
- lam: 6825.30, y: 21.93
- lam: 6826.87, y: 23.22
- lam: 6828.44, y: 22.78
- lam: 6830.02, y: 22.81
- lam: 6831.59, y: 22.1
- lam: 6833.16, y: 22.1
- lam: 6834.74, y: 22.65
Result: 21.7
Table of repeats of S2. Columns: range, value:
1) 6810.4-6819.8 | 21.78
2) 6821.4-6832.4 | 21.93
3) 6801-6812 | 21.32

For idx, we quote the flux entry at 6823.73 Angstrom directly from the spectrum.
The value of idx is 22.18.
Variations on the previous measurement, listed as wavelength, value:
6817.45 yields 22.5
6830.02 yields 22.81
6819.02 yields 22.63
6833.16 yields 22.1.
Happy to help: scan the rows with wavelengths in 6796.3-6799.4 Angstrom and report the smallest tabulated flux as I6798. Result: 22.17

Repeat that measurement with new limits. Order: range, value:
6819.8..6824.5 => 22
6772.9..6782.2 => 21.66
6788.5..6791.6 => 22.58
